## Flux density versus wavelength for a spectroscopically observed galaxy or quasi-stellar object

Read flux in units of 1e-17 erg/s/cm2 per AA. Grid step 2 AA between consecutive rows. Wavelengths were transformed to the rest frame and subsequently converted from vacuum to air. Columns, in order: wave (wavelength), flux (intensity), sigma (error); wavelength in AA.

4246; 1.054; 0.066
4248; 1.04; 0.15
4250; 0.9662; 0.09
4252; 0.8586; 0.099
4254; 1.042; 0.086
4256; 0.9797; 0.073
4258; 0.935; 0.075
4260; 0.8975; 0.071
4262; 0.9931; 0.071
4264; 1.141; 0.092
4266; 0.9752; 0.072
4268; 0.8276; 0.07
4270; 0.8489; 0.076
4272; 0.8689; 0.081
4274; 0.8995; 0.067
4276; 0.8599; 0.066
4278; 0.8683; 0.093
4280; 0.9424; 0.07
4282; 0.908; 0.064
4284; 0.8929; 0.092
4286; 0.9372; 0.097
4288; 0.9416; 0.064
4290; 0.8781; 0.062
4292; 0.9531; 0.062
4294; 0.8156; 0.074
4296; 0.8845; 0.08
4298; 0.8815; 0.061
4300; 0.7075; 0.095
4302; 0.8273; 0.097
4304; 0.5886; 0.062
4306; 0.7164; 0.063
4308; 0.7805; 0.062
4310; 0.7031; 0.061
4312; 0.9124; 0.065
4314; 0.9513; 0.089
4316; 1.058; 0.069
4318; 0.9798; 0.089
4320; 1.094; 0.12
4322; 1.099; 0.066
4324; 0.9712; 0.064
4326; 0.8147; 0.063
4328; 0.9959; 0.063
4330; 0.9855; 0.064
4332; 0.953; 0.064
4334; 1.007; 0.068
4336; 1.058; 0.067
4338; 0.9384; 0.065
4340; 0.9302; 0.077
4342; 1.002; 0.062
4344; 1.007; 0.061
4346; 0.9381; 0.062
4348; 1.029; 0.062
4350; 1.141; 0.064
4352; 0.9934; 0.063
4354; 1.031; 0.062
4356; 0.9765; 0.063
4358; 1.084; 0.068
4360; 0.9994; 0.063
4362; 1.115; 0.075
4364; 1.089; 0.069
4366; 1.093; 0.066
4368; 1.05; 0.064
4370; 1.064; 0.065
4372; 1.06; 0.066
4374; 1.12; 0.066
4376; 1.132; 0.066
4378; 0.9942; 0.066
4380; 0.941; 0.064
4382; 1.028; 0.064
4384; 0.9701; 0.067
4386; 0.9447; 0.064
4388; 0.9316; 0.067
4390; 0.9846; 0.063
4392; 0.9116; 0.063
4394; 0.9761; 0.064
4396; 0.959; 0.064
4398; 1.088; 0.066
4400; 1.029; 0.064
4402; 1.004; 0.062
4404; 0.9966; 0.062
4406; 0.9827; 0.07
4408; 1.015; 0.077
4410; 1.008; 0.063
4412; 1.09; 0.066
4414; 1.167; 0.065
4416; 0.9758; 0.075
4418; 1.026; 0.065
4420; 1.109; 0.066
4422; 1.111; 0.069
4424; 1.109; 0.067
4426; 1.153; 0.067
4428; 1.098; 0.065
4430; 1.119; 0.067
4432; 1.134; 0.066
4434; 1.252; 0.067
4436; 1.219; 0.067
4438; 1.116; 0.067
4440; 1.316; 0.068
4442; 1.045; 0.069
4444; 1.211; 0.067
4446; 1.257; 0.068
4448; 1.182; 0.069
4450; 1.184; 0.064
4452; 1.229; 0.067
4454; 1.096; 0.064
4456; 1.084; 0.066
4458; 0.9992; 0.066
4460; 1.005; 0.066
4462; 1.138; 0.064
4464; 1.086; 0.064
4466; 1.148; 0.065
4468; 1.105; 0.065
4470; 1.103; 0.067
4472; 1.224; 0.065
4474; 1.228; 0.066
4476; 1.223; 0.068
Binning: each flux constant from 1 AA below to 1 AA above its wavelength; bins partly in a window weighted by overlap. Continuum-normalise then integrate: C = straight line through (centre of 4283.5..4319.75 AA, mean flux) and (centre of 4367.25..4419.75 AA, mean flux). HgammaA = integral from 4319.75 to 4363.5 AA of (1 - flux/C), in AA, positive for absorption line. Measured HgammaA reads -3.7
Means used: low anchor 0.86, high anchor 1.02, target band 1.01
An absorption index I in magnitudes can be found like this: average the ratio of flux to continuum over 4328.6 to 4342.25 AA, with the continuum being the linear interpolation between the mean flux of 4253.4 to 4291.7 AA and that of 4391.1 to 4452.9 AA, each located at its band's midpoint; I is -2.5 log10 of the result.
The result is 0.02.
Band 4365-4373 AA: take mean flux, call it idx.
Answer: 1.07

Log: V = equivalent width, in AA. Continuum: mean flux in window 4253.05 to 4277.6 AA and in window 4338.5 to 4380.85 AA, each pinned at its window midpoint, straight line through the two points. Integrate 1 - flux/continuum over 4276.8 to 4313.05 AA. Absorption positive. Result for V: 4.73 AA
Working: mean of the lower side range 0.937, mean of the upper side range 1.04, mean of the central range 0.841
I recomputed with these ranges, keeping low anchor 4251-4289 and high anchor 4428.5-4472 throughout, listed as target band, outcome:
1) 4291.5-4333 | 0.11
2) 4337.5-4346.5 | 0.05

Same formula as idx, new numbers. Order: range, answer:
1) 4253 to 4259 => 0.986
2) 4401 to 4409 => 1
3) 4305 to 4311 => 0.733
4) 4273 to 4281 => 0.893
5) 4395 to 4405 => 1.02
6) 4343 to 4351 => 1.03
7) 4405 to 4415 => 1.05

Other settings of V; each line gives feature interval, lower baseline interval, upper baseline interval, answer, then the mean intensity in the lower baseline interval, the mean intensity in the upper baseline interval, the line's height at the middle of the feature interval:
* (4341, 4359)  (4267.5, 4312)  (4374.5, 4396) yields -1.7 AA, 0.844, 0.984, 0.932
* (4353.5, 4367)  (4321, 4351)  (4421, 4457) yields -0.3 AA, 0.991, 1.16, 1.03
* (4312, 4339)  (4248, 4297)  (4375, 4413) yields -0.9 AA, 0.924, 0.999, 0.957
